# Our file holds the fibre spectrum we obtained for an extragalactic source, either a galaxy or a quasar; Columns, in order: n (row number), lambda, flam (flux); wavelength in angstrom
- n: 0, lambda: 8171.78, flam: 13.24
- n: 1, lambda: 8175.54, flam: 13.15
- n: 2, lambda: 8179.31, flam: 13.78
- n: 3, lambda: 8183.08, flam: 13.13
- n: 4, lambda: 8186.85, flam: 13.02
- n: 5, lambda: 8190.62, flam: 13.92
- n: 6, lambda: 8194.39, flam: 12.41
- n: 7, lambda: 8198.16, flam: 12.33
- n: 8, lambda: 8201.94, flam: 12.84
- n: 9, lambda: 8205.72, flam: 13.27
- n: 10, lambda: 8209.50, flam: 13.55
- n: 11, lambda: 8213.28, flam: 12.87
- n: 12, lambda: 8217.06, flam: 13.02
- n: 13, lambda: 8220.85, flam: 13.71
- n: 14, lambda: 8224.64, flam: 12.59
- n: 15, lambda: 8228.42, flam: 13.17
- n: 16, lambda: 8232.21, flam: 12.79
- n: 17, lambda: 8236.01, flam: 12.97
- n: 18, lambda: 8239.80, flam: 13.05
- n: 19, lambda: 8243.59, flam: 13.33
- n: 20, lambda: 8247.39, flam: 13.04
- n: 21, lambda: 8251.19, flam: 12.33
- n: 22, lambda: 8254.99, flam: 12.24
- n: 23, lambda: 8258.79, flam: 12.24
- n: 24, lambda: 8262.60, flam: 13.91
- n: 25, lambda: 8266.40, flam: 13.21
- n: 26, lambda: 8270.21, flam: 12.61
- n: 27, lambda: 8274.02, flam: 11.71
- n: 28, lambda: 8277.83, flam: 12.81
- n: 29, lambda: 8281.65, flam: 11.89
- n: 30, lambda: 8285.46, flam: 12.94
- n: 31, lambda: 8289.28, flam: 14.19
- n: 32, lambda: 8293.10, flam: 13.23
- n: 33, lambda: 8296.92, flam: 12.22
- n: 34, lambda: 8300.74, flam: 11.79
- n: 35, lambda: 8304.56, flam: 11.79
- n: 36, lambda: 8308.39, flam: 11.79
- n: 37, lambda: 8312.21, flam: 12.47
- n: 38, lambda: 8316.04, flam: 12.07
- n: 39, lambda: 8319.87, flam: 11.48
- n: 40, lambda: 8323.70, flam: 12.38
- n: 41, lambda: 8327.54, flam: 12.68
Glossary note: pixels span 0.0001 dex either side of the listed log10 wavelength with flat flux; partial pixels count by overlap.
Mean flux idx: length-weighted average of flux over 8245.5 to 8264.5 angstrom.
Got 12.8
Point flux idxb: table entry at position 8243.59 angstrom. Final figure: 13.33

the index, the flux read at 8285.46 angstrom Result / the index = 12.94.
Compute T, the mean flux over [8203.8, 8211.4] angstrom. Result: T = 13.4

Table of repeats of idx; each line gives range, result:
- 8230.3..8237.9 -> 12.9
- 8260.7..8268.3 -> 13.6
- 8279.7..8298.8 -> 12.9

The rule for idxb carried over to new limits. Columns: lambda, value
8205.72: 13.27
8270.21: 12.61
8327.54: 12.68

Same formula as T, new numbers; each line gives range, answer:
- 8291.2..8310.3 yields 12.2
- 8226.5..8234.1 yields 13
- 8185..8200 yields 12.9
